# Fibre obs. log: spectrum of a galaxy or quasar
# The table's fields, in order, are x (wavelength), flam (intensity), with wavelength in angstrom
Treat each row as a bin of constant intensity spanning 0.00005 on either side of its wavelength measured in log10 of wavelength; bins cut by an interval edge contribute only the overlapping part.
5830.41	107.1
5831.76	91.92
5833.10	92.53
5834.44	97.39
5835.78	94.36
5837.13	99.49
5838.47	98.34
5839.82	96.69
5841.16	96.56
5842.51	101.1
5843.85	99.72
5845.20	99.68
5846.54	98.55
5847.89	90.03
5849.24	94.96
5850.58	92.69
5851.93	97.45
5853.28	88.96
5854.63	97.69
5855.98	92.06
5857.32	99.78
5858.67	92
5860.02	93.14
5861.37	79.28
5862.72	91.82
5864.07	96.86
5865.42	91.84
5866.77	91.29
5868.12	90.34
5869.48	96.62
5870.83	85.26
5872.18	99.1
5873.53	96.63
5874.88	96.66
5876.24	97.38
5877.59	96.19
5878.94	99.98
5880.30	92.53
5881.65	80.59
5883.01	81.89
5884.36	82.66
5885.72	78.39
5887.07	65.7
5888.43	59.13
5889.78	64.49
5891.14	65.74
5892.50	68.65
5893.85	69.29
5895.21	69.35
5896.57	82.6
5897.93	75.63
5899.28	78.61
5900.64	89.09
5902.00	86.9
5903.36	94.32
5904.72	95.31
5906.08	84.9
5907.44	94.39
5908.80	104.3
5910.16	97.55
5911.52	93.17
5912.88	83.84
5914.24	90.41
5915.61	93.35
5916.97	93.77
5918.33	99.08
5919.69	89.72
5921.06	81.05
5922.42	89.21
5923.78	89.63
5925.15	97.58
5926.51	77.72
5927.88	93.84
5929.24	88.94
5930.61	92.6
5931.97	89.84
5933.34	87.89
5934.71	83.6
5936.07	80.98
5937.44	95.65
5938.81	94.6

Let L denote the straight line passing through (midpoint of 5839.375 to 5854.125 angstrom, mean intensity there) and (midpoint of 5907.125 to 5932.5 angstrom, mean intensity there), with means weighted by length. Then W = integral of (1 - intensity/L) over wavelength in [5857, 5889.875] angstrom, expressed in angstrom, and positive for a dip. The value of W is 2.15 angstrom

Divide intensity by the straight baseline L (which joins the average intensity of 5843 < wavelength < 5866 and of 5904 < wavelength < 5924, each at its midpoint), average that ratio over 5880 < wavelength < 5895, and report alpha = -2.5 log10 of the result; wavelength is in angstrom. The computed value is 0.26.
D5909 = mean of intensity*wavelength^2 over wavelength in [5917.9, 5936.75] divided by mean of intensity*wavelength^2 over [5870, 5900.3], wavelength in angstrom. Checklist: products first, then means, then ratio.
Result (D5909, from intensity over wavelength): 1.10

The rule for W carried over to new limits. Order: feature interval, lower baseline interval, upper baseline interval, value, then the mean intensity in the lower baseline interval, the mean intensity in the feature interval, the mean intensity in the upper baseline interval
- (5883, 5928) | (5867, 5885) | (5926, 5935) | 2.9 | 92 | 84.1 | 88.1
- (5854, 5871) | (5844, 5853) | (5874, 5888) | -0.1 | 95.5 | 92.3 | 86.8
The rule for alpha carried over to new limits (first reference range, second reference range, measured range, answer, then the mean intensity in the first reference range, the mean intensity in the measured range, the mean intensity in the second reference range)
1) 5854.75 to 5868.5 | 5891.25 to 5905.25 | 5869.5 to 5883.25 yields -0.07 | 92.2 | 93.2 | 80.2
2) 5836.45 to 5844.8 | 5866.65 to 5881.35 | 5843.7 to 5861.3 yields 0.03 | 98.6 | 94.4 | 94.5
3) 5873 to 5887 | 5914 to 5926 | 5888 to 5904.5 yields 0.18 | 89.2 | 76.1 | 91.4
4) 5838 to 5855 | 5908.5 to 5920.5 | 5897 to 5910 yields 0.05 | 96.3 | 89.5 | 93.4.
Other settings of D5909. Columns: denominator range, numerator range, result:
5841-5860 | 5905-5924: 0.98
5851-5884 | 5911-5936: 0.98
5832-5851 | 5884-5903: 0.78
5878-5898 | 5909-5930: 1.21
